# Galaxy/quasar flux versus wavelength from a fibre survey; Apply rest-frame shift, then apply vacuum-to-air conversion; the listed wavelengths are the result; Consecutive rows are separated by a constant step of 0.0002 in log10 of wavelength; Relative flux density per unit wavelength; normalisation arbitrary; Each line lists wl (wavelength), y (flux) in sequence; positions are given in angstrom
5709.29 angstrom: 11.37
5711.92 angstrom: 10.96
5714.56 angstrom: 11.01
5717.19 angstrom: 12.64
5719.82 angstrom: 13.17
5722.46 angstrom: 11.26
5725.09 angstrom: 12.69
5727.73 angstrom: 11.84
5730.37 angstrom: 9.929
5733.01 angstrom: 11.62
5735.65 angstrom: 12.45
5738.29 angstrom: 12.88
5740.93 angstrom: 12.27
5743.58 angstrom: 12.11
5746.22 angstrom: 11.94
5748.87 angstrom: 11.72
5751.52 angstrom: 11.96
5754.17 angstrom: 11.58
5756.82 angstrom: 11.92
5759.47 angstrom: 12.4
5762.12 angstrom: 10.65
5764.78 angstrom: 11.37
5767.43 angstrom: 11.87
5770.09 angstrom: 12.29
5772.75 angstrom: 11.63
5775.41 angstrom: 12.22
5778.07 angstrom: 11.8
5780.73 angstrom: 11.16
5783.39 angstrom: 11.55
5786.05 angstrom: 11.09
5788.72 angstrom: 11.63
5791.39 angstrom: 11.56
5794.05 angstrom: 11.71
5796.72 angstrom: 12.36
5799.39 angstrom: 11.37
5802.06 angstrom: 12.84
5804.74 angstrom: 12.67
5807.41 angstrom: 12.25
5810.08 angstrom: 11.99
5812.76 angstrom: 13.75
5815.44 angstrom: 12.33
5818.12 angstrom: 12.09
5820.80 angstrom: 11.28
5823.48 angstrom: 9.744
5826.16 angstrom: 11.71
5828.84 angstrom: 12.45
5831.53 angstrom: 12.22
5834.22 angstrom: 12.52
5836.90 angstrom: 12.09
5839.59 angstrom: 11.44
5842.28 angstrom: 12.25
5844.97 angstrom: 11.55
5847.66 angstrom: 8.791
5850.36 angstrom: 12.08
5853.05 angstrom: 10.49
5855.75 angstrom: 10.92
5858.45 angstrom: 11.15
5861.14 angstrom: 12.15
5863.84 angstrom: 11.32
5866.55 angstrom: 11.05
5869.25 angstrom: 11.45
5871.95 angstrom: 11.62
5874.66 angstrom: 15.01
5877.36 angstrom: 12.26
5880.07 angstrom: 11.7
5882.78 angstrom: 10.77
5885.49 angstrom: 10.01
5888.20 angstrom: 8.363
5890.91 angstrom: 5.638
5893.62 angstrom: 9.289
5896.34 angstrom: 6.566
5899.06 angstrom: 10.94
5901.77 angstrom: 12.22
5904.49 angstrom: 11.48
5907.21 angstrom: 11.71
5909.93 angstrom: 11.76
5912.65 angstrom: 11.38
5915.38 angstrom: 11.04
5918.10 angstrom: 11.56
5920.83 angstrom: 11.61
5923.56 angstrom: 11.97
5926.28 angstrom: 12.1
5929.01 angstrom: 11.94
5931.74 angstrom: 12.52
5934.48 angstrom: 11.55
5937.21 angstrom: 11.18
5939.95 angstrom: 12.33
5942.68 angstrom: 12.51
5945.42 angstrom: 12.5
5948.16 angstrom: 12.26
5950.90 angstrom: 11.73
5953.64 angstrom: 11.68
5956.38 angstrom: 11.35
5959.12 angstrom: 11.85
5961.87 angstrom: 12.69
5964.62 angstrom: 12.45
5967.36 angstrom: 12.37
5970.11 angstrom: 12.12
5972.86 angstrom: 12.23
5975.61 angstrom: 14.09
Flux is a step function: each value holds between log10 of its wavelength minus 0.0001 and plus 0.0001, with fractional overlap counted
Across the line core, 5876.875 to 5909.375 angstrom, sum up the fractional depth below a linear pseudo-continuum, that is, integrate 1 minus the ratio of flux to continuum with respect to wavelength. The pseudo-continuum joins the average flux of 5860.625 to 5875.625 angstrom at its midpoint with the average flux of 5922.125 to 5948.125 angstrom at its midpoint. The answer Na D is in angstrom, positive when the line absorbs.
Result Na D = 5.3 angstrom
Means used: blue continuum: 12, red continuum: 12.1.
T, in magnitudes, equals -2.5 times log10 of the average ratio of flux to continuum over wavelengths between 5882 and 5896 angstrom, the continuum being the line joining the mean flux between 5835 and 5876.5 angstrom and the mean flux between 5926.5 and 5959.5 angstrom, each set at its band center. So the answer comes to 0.34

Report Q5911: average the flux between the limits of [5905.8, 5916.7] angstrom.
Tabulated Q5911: 11.5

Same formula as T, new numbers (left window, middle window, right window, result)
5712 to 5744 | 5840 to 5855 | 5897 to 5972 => 0.079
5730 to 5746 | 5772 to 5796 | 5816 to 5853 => 0.015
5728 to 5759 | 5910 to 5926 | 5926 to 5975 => 0.046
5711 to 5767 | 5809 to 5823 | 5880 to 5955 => -0.057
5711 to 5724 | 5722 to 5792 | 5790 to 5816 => 0.026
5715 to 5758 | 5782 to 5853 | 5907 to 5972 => 0.015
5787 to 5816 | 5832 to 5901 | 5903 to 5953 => 0.108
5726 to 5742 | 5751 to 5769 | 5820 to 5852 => 0.008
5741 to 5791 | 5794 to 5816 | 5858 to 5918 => -0.087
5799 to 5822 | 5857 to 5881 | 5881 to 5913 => -0.118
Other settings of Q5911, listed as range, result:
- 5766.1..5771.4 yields 12.1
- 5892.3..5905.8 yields 10.1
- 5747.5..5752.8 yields 11.8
